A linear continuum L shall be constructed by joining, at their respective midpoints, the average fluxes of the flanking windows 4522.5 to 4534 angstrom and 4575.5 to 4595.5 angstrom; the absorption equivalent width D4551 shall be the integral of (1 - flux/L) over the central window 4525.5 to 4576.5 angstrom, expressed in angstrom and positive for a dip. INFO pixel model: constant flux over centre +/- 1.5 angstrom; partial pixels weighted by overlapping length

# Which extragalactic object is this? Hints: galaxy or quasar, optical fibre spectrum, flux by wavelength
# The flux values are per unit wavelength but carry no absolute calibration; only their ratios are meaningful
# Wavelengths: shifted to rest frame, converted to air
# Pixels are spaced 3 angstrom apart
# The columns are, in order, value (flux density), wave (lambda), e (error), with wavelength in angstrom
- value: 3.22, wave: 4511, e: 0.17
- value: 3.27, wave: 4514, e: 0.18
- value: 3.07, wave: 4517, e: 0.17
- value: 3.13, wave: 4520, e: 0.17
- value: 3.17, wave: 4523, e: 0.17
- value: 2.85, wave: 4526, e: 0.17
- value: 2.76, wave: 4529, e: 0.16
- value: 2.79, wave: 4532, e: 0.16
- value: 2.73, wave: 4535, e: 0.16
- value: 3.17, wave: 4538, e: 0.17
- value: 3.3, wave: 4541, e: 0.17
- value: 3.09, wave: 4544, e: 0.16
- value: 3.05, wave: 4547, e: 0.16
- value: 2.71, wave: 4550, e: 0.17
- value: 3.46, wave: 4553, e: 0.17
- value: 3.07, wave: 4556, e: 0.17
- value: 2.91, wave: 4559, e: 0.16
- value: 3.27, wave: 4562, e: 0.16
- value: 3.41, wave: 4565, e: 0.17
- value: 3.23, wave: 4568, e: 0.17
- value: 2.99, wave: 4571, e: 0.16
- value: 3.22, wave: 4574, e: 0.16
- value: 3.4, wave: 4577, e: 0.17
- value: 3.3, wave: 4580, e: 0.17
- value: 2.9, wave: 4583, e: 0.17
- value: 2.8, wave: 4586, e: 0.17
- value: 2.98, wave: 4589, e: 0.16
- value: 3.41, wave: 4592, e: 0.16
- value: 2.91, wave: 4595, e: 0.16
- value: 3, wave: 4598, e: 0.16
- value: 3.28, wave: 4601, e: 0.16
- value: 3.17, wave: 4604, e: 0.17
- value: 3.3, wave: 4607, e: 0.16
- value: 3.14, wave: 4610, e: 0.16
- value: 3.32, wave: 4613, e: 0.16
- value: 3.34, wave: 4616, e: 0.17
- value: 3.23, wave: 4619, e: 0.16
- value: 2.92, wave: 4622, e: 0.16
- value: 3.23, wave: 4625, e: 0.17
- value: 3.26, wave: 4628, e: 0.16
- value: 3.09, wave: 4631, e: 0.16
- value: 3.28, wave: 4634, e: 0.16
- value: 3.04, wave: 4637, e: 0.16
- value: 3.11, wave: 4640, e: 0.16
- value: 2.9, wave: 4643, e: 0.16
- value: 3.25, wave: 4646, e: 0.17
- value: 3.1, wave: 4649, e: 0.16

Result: -1.9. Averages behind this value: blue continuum 2.86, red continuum 3.11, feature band 3.07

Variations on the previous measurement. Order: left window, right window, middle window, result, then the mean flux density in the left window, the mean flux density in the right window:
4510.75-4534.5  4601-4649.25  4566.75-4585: -0.40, 3.01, 3.17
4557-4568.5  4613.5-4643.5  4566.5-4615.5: 0.42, 3.2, 3.15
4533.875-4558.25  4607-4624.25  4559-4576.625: -0.54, 3.07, 3.2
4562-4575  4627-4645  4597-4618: -0.46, 3.22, 3.11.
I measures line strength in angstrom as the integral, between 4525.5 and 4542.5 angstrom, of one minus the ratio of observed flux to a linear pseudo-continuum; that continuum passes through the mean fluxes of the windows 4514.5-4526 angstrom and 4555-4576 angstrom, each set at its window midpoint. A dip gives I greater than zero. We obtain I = 1.0 angstrom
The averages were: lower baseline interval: 3.1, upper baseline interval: 3.17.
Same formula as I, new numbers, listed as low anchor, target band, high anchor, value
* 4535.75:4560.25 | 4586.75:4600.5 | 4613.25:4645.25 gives 0.2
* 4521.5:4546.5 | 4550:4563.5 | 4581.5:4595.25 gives -0.6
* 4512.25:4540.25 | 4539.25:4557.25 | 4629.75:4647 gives -0.5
